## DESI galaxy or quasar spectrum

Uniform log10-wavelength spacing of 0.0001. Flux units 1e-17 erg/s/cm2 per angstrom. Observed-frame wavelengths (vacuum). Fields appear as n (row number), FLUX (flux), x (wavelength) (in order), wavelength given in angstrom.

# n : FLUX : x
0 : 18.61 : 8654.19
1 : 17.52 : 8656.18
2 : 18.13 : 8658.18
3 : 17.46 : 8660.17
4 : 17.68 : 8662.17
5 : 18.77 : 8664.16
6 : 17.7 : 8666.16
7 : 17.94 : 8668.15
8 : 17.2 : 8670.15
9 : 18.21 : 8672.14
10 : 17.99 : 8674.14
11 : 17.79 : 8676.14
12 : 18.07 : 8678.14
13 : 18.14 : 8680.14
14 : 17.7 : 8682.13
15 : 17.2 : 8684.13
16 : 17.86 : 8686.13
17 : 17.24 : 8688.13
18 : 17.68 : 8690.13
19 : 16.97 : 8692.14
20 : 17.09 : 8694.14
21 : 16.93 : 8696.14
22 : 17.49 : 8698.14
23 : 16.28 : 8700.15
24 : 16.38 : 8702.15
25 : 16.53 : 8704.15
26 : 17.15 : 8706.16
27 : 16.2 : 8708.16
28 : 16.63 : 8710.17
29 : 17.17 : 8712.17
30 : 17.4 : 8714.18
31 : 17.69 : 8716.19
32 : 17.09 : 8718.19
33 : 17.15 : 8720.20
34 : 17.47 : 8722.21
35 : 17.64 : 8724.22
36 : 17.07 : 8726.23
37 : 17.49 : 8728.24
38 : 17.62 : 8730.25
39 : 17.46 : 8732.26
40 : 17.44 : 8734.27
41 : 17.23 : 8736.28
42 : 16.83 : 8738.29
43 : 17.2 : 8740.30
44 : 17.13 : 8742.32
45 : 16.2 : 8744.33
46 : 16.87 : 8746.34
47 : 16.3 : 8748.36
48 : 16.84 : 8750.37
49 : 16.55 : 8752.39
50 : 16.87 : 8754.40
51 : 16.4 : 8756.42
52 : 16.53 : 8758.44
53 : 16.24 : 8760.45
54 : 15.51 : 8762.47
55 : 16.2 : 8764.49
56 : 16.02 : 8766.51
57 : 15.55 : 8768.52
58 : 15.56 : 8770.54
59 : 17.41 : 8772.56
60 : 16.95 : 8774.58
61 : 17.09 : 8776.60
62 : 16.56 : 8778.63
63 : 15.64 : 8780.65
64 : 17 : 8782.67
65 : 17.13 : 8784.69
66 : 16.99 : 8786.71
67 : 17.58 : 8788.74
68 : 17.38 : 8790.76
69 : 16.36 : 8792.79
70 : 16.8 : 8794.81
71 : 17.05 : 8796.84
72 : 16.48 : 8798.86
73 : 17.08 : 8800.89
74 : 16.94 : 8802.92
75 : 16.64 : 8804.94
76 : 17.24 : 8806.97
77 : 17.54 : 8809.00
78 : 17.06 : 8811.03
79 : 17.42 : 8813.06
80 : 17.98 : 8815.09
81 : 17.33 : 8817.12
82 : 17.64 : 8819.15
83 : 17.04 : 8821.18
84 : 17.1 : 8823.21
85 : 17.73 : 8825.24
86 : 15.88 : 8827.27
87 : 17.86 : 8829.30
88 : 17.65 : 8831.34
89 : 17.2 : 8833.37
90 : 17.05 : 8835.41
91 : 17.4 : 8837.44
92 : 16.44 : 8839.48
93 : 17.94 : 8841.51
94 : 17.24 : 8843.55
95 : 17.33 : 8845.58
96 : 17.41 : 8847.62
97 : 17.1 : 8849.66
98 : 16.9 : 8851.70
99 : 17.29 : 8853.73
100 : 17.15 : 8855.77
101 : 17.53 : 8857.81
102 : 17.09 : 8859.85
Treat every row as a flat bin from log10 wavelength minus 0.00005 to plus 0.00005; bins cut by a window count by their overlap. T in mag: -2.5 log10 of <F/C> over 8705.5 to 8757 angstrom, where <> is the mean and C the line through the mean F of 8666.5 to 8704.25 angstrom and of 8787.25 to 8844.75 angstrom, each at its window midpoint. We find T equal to 0.02 mag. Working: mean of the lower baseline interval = 17.4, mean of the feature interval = 17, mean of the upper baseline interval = 17.2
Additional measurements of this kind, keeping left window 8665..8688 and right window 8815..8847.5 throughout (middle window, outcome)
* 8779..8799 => 0.04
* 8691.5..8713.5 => 0.06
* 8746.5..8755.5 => 0.06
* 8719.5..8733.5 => 0.01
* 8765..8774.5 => 0.08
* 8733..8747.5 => 0.04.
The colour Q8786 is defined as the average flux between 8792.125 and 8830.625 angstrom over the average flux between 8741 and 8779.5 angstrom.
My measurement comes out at 1.04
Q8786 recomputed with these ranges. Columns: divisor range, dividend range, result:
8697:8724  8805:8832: 1.02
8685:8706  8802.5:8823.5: 1.01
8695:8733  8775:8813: 0.99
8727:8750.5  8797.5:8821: 1.01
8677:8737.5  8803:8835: 1.00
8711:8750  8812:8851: 1.01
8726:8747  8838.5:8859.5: 1.00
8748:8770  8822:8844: 1.06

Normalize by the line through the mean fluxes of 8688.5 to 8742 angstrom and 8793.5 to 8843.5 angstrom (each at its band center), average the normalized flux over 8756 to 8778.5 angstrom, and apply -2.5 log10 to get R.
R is 0.05 mag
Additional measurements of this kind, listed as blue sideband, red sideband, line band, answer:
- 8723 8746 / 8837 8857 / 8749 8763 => 0.05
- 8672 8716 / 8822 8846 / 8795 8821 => 0.00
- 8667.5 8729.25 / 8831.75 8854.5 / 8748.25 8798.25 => 0.04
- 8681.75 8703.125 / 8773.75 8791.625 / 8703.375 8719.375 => 0.01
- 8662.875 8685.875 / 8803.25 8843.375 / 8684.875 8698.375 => 0.03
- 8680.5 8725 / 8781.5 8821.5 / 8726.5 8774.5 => 0.03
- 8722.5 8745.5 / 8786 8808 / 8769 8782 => 0.04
